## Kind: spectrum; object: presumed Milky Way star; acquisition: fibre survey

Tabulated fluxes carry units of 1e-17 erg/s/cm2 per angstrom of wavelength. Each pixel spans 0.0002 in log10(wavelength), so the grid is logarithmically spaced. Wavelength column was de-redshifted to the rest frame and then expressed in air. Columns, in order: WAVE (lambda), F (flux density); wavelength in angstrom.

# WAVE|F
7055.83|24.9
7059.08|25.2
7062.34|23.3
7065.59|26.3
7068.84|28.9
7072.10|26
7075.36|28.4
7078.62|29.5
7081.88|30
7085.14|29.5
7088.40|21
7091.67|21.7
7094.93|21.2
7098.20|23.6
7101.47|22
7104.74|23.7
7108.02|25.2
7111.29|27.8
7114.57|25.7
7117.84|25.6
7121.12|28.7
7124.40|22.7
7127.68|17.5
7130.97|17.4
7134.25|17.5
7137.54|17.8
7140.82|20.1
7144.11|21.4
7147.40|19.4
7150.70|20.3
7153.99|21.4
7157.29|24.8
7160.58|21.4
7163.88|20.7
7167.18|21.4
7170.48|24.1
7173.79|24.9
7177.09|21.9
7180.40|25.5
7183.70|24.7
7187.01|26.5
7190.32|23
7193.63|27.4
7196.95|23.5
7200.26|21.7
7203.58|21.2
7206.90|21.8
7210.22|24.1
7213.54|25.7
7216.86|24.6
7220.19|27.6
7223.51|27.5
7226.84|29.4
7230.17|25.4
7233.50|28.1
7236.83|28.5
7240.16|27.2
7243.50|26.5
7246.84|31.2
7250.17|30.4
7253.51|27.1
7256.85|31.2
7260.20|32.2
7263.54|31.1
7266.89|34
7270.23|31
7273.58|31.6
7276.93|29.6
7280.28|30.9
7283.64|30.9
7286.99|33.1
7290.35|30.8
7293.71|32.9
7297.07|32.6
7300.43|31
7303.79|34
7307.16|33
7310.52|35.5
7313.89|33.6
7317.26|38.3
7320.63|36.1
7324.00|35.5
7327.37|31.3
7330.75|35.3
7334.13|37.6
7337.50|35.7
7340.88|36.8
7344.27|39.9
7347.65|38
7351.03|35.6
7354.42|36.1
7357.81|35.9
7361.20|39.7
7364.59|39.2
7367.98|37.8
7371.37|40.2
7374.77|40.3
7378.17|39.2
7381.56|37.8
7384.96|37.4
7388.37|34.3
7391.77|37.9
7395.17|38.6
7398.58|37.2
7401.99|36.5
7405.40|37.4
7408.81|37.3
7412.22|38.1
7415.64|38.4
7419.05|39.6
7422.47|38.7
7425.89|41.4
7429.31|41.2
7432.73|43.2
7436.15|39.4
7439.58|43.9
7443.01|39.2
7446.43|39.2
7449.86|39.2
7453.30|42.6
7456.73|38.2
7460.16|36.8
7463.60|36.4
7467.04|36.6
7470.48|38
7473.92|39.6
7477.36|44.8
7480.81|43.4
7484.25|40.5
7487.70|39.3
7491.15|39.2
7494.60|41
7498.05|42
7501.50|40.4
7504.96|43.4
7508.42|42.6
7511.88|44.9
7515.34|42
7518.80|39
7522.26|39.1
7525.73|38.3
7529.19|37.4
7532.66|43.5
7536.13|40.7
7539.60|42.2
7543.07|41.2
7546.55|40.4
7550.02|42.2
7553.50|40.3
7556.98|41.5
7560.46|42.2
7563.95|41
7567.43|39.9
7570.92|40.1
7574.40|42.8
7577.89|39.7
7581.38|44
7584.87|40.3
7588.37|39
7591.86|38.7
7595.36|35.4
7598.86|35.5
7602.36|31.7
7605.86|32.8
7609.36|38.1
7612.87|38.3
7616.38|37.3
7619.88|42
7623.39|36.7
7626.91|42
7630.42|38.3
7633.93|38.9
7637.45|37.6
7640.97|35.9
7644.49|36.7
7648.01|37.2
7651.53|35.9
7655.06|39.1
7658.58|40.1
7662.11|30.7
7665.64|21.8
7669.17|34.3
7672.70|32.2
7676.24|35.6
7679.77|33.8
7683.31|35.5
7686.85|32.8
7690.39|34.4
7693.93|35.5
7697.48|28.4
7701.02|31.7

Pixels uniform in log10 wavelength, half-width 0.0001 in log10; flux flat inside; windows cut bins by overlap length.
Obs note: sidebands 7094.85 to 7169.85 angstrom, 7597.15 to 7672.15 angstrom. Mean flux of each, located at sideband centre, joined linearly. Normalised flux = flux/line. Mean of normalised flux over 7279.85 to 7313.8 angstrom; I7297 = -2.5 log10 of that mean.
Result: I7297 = -0.216 mag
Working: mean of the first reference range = 22.1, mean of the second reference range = 36.2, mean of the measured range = 32.6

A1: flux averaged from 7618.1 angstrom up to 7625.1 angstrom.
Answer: 39.4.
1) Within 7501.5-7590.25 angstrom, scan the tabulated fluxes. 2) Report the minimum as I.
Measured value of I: 37.4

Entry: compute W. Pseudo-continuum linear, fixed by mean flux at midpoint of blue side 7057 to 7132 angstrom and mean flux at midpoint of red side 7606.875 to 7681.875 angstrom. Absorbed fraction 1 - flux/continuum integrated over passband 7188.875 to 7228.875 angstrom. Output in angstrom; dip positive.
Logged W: 3.6 angstrom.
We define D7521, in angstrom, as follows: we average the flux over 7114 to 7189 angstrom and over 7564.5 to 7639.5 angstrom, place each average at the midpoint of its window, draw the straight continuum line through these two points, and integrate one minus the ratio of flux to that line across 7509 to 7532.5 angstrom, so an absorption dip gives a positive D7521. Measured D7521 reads -3.2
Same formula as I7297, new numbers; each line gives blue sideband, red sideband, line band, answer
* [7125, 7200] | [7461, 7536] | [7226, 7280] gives -0.10 mag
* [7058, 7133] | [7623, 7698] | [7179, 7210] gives 0.12 mag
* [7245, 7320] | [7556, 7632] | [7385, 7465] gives -0.11 mag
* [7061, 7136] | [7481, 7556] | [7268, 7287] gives 0.01 mag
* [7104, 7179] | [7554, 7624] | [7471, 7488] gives -0.19 mag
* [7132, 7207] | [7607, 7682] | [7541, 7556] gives -0.22 mag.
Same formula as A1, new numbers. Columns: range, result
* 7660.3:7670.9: 29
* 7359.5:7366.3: 39.5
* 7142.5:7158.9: 21.4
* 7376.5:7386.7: 38.1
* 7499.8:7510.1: 42.1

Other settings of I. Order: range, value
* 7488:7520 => 39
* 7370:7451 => 34.3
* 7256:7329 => 29.6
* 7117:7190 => 17.4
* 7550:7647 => 31.7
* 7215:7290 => 24.6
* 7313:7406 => 31.3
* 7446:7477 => 36.4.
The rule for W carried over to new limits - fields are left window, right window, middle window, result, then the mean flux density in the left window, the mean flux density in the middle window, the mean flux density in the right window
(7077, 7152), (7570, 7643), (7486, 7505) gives -3.2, 23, 40.7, 38.3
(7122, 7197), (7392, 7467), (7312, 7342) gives -2.7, 22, 35.6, 39.1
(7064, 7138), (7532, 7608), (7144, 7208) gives 9.3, 24.3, 22.9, 39.7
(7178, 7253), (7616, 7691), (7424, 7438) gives -4.8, 26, 41.3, 35.8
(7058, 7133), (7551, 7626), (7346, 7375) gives -5.0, 24.8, 38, 39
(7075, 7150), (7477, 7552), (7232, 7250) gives 0.3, 23.2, 28.5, 41.2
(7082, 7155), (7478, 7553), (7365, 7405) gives -3.4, 22.5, 38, 41.1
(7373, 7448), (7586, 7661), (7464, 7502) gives -1.9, 38.9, 40.3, 37.4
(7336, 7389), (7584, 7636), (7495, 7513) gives -2.3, 37.8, 42.5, 37.6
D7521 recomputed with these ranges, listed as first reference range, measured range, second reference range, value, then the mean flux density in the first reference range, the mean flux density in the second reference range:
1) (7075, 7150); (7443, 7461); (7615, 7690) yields -4.70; 23.2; 35.9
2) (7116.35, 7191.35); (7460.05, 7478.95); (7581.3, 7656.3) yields -3.56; 22.1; 37.6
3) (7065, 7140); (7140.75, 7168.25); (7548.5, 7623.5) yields 4.81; 24.2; 39.1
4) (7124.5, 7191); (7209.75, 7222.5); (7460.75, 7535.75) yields -0.46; 21.6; 40.5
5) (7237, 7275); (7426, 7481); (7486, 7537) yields -2.32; 30.2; 40.9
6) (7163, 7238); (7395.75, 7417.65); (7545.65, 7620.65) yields -3.39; 24.8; 39.2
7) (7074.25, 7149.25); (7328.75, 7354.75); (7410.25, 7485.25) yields -1.63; 23.3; 39.9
